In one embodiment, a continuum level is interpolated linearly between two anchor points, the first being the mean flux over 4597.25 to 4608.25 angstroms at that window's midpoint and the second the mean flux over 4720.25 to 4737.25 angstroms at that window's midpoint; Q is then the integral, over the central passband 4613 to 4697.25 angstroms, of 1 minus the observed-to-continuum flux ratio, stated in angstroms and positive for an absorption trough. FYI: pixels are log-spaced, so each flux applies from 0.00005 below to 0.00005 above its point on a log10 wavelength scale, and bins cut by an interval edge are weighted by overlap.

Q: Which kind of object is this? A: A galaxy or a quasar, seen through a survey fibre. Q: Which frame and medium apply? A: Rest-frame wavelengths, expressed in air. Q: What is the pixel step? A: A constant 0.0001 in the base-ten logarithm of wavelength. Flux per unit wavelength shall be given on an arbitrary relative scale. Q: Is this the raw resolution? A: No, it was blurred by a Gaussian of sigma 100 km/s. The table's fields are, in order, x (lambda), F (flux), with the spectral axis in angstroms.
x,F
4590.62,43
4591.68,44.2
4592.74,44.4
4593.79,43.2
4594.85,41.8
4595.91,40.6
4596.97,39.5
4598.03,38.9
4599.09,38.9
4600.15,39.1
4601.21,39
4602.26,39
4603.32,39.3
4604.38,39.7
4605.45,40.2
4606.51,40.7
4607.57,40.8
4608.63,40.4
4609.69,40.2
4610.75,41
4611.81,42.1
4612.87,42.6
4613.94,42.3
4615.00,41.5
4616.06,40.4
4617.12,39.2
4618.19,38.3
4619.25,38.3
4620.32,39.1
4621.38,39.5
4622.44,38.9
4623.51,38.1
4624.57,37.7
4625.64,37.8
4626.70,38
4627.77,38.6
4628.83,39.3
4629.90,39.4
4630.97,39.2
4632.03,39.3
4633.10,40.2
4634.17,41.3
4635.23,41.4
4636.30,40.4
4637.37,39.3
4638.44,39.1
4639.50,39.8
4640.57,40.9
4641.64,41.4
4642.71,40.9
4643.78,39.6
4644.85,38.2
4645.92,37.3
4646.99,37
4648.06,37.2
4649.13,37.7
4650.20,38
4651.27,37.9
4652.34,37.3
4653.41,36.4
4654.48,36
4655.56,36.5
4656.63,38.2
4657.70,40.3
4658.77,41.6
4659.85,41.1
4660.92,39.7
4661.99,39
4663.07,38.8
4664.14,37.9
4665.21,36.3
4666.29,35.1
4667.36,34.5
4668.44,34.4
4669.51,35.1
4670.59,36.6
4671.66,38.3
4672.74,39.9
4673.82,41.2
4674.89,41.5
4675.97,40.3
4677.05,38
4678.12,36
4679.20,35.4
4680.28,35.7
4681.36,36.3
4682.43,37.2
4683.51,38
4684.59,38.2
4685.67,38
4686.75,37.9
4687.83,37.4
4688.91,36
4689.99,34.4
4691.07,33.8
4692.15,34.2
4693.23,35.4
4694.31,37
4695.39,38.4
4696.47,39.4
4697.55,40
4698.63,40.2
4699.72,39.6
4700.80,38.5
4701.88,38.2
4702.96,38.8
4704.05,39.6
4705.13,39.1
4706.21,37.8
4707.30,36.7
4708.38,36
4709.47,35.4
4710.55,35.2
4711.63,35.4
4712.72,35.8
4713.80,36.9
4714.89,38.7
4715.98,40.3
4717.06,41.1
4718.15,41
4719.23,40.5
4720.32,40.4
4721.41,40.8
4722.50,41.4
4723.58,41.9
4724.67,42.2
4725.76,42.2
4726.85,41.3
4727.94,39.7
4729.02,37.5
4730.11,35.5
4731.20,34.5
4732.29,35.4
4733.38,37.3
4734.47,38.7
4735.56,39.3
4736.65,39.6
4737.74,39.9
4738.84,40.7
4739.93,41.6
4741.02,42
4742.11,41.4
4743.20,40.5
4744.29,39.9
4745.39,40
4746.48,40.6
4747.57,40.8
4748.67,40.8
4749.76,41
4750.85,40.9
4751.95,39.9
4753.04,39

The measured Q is 2.40 angstroms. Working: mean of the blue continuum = 39.6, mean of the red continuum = 39.2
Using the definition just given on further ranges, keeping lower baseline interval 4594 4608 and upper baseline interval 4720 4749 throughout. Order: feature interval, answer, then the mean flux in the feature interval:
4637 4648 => 0.2 angstroms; 39.3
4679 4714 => 2.3 angstroms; 37.2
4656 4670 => 0.7 angstroms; 37.9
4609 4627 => 0.1 angstroms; 39.7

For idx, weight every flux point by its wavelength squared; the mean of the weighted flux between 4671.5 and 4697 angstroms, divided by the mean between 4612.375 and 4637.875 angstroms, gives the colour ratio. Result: 0.97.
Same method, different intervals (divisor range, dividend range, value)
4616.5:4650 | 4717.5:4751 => 1.07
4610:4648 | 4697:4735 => 1.01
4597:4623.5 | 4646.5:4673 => 0.96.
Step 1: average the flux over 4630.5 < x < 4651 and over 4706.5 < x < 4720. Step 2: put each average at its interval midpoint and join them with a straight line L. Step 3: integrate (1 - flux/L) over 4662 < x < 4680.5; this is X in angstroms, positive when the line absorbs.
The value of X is 0.6 angstroms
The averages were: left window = 39.4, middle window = 37.4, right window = 37.8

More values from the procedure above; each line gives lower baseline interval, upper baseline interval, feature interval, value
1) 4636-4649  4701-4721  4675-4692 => 0.7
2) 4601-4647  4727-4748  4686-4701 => 0.8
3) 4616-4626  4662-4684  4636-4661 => -0.5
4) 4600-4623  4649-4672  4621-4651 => -0.2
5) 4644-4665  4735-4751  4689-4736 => 1.8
